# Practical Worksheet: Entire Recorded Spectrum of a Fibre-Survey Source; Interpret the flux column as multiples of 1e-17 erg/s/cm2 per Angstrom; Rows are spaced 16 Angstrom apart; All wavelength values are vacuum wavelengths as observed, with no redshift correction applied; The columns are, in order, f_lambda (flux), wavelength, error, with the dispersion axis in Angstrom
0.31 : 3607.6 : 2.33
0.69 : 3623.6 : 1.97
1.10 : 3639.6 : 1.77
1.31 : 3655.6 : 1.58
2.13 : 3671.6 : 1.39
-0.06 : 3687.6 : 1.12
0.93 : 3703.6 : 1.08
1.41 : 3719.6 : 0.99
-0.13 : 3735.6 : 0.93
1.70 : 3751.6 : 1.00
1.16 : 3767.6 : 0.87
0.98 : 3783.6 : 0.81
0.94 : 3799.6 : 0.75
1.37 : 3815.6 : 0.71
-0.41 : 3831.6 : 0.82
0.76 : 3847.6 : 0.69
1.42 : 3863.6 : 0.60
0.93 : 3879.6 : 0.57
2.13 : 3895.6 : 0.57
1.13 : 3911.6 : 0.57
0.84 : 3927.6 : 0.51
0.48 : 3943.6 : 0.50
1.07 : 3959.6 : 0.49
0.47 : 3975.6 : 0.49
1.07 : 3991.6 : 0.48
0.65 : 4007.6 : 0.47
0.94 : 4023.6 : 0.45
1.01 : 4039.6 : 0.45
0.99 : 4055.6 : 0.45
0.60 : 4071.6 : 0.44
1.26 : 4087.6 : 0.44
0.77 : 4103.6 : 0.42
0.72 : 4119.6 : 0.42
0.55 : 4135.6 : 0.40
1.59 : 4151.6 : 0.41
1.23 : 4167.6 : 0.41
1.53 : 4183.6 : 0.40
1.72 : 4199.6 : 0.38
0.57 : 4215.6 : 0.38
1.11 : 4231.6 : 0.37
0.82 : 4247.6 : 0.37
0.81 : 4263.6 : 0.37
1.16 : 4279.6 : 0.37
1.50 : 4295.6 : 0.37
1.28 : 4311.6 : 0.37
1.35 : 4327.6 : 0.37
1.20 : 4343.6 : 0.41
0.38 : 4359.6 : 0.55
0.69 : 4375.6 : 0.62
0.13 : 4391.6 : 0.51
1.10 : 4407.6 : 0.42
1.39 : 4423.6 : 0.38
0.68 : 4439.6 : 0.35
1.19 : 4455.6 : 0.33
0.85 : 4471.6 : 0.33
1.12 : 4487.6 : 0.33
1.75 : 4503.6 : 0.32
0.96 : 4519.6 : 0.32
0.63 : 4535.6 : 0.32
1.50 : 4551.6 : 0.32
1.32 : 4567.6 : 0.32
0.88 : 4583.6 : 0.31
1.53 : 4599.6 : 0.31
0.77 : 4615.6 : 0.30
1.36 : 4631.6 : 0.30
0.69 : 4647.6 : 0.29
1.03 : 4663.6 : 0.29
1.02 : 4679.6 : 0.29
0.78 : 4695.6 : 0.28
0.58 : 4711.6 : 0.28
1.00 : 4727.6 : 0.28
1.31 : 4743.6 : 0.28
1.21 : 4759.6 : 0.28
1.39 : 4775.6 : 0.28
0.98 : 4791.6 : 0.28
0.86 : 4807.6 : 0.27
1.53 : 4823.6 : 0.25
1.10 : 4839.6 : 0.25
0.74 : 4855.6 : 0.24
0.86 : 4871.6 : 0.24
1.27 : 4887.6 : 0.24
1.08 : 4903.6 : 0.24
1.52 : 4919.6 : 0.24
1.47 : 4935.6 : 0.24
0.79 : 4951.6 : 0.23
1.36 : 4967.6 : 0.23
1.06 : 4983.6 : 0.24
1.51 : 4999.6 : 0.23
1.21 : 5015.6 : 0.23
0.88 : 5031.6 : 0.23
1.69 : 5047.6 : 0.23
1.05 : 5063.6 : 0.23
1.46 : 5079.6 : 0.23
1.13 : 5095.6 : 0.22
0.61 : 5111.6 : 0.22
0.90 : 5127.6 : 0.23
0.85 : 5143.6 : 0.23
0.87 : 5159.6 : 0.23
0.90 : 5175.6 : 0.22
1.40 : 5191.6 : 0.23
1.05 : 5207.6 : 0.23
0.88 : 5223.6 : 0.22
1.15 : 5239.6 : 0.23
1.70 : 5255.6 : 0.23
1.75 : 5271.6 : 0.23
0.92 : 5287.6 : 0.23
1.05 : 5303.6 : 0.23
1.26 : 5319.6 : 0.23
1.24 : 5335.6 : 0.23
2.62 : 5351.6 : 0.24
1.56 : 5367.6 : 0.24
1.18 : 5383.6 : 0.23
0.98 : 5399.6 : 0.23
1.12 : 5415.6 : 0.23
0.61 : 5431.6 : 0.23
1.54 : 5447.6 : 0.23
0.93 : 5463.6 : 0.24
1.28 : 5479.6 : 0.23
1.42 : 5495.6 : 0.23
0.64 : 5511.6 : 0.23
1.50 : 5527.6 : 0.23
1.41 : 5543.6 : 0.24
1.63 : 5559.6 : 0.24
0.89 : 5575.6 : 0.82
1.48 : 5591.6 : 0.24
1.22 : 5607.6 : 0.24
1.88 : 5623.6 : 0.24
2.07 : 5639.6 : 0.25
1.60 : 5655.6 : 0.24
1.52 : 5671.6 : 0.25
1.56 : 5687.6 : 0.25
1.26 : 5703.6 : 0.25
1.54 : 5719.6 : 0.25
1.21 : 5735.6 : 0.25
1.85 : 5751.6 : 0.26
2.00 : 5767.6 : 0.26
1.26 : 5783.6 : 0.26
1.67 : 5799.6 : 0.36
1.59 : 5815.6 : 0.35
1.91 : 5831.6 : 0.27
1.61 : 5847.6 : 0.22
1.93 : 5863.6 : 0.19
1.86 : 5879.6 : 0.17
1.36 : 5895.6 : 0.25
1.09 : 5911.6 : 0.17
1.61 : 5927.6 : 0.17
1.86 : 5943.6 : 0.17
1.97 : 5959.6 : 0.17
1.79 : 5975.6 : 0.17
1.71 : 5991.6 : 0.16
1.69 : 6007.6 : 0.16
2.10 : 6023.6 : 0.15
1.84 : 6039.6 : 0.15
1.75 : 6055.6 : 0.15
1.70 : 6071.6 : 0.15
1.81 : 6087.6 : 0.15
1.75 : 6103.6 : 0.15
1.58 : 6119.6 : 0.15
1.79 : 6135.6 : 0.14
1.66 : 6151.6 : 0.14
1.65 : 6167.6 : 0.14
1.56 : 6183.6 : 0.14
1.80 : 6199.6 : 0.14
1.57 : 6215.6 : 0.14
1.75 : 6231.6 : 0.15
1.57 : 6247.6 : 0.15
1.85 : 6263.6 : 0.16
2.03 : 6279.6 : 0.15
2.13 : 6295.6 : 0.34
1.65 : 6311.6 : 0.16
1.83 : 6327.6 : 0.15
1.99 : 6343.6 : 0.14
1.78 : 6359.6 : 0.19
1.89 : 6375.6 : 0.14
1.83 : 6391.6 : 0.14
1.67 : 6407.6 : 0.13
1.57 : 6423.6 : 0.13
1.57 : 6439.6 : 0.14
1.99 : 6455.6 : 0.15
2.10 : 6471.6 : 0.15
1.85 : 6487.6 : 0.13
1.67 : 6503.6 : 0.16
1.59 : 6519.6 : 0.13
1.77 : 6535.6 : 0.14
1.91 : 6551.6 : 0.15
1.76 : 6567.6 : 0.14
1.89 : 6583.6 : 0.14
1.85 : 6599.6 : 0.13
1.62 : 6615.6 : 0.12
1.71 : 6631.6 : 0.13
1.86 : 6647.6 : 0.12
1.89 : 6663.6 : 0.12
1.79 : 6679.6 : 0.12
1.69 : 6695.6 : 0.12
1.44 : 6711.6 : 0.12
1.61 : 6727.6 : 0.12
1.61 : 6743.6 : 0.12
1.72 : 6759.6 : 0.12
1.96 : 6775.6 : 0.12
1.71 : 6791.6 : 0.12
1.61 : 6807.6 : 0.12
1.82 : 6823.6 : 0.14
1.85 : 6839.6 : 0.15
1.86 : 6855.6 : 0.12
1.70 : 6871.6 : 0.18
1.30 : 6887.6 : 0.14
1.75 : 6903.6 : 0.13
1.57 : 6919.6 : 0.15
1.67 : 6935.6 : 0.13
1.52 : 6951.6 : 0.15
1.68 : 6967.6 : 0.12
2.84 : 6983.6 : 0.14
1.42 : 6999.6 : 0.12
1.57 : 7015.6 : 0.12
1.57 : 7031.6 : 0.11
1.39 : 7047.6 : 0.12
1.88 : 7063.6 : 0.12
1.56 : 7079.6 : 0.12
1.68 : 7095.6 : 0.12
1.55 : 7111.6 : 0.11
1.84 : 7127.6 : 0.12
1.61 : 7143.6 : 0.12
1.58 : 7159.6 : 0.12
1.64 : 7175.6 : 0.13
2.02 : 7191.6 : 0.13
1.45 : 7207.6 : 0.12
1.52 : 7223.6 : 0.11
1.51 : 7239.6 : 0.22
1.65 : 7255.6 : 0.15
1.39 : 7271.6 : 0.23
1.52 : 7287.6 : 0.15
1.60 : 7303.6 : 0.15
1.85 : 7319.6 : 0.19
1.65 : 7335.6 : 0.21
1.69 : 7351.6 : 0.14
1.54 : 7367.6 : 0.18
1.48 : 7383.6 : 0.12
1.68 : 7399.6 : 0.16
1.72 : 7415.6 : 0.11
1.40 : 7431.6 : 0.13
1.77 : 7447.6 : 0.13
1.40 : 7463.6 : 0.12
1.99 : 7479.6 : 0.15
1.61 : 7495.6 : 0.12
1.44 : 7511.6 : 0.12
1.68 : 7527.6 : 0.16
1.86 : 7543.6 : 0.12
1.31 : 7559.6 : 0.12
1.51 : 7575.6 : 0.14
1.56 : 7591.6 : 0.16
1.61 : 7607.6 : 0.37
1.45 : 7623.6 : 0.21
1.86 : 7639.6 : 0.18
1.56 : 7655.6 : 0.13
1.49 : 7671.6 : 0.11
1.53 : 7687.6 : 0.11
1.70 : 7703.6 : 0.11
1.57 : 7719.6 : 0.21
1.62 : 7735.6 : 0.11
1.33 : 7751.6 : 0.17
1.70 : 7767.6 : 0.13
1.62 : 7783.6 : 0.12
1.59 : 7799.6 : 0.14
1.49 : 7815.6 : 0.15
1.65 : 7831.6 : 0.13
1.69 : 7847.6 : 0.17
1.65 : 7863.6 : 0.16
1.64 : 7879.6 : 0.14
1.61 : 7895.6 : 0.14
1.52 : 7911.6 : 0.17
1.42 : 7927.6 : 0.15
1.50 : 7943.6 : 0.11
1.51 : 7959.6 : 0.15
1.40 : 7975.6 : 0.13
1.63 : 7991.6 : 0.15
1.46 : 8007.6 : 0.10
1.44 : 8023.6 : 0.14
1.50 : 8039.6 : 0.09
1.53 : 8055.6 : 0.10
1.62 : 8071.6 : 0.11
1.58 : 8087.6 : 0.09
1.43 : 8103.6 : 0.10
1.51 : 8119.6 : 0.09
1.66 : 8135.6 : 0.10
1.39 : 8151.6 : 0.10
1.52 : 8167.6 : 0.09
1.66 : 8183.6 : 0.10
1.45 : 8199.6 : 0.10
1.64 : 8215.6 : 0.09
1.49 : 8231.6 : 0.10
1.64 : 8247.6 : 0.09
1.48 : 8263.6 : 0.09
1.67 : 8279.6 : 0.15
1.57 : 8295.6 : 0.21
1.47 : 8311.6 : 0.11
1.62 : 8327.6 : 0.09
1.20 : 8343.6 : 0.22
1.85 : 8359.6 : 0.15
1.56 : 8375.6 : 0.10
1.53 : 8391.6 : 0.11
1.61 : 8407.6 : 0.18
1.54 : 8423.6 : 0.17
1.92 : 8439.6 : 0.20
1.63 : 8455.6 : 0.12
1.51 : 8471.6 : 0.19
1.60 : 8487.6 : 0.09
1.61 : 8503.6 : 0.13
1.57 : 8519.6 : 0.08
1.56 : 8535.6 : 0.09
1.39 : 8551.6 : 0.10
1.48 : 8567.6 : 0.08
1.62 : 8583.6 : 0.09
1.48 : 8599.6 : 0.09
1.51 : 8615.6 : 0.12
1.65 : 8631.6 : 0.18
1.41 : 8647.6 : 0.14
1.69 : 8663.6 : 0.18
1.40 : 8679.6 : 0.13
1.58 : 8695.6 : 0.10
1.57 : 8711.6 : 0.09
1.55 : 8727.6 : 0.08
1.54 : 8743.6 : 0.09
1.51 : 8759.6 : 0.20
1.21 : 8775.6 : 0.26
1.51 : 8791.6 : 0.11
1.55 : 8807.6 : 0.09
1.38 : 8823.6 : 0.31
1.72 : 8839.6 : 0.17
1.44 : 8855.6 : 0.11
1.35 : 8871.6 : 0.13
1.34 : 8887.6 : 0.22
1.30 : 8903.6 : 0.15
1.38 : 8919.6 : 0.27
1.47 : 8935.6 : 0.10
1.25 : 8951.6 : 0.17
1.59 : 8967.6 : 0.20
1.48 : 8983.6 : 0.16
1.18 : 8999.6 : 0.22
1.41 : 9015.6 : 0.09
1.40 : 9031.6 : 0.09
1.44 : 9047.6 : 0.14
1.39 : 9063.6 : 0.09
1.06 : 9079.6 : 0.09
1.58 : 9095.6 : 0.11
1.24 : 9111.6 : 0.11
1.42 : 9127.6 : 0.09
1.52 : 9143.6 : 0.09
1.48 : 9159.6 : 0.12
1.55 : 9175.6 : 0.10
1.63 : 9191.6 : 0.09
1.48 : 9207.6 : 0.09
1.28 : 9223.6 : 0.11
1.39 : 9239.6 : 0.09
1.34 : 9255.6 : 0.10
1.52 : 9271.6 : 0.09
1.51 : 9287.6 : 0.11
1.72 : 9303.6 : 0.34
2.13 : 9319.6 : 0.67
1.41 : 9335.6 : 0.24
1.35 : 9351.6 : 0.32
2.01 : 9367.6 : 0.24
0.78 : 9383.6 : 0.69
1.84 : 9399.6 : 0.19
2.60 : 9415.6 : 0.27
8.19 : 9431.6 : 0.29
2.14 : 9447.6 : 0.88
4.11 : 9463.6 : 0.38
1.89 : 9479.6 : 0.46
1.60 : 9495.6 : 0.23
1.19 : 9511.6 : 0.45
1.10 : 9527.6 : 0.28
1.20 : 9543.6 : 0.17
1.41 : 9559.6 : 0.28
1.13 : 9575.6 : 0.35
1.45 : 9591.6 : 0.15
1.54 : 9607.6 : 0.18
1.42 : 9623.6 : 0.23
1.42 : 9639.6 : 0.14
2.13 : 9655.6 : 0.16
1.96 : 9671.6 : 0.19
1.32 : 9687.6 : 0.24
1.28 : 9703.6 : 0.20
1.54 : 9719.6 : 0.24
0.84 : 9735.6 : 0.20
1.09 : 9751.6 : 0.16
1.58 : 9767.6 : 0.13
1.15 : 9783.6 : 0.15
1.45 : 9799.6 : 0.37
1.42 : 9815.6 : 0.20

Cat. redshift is 0.437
